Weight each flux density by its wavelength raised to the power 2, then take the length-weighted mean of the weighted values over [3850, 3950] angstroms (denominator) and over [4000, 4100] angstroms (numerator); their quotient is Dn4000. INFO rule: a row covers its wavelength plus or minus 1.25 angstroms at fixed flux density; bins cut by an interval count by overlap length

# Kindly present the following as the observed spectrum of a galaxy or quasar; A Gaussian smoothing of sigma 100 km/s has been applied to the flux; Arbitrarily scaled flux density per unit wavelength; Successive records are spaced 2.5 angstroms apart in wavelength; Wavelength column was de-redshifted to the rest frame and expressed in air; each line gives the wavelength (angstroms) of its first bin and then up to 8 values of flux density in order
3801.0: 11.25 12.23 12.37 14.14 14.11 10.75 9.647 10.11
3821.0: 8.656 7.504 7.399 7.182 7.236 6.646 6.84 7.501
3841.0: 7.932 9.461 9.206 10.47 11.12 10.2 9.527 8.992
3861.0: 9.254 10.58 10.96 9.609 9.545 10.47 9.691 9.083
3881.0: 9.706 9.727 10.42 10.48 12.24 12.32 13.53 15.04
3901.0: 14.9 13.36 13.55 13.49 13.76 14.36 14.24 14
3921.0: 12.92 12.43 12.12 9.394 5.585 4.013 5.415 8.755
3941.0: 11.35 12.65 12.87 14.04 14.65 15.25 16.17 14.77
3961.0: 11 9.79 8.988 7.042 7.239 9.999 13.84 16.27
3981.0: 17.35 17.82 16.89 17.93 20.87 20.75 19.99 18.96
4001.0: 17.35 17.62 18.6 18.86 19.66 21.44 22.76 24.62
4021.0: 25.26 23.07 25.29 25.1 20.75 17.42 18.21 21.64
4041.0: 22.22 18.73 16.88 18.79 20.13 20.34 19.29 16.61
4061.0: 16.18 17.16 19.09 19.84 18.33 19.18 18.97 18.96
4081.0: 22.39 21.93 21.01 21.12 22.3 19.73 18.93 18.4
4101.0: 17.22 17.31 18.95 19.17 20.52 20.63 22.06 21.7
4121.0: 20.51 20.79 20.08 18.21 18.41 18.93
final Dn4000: 1.94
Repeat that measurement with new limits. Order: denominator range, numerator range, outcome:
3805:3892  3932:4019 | 1.65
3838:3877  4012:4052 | 2.41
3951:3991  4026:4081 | 1.48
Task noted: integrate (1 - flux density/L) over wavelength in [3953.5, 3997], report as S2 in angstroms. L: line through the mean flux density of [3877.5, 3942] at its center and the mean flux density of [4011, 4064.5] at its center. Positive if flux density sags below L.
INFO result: 4.6 angstroms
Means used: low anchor 11.4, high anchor 20.6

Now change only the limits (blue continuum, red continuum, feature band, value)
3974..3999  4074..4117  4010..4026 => -4.0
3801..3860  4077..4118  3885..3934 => 1.4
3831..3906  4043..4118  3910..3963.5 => 5.5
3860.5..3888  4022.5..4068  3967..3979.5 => 4.0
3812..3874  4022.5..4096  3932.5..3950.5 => 5.1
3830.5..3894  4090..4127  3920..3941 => 5.8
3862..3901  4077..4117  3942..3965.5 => 1.2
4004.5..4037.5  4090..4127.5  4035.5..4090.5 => 3.4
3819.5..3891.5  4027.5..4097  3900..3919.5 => -3.3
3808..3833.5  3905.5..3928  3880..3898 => 1.2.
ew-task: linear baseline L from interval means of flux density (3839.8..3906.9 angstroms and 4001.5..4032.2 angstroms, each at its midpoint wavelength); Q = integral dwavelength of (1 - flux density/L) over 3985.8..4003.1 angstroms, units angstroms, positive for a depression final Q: 0.9 angstroms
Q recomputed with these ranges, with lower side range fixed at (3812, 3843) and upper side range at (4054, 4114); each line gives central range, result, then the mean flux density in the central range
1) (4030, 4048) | -2.1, 19.4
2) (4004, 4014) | -2.1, 19.4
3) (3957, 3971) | 3.9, 10.1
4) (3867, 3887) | 1.1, 9.79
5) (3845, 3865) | -1.2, 9.94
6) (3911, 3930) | -0.9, 12.8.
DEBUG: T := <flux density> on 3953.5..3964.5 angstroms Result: 13.3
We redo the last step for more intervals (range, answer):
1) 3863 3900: 10.9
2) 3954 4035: 17.6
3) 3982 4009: 18.7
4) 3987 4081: 19.9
